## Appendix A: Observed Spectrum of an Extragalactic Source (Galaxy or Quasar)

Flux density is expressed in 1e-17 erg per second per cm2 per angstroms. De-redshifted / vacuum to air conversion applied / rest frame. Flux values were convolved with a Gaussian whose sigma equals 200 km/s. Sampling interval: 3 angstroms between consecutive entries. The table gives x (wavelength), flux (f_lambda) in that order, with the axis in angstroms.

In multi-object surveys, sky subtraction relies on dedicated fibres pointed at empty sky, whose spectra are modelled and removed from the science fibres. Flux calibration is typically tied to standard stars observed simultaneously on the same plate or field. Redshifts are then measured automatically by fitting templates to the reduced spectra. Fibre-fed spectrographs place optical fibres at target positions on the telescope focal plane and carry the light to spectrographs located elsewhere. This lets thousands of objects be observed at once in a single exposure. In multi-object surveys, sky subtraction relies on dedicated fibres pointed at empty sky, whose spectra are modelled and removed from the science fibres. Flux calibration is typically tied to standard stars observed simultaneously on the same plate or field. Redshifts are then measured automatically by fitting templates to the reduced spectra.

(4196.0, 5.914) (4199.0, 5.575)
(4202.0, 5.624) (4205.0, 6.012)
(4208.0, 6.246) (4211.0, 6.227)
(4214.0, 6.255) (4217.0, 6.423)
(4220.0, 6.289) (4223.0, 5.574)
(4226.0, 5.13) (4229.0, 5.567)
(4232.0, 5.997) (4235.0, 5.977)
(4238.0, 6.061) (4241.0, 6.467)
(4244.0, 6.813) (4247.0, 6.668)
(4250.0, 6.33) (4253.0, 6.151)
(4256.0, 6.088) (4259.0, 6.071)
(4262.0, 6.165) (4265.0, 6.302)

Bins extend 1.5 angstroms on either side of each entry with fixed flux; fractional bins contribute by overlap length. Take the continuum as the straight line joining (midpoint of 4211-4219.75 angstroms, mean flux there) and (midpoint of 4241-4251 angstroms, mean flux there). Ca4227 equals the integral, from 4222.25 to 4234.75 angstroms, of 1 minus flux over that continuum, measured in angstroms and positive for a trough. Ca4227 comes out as 1.6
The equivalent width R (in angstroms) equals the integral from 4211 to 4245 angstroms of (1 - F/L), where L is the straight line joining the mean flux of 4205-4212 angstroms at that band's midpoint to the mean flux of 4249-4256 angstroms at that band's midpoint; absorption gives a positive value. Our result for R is 0.8 angstroms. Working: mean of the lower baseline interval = 6.19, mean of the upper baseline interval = 6.2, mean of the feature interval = 6.05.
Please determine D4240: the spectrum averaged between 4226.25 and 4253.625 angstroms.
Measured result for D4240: 6.18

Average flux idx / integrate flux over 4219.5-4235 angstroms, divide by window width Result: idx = 5.7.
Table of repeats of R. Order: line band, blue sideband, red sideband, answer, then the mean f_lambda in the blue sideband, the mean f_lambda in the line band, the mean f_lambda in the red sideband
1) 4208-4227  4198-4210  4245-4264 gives -0.1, 5.89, 6.03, 6.26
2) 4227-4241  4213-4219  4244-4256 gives 1.0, 6.34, 5.93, 6.4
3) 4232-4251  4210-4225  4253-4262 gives -0.8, 6.12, 6.36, 6.11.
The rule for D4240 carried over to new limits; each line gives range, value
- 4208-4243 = 6.02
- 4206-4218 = 6.27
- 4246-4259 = 6.27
